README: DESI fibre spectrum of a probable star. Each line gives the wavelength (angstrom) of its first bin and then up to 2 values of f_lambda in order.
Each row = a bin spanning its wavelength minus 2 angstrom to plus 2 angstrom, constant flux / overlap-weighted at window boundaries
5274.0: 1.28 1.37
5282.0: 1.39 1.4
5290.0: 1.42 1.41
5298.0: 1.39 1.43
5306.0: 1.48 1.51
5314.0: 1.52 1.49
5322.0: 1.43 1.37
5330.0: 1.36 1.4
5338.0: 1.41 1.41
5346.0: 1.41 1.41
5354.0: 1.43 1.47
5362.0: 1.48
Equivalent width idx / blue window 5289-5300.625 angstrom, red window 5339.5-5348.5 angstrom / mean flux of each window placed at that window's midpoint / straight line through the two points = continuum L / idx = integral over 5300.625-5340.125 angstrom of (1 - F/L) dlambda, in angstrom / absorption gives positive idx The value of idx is -0.89 angstrom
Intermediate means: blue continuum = 1.41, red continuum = 1.41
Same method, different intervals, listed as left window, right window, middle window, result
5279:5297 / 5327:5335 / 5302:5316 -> -1.0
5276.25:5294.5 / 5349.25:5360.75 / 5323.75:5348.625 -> 0.6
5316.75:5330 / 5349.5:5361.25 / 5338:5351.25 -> 0.2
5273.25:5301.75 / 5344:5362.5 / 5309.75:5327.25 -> -0.7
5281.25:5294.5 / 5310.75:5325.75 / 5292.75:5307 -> 0.1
